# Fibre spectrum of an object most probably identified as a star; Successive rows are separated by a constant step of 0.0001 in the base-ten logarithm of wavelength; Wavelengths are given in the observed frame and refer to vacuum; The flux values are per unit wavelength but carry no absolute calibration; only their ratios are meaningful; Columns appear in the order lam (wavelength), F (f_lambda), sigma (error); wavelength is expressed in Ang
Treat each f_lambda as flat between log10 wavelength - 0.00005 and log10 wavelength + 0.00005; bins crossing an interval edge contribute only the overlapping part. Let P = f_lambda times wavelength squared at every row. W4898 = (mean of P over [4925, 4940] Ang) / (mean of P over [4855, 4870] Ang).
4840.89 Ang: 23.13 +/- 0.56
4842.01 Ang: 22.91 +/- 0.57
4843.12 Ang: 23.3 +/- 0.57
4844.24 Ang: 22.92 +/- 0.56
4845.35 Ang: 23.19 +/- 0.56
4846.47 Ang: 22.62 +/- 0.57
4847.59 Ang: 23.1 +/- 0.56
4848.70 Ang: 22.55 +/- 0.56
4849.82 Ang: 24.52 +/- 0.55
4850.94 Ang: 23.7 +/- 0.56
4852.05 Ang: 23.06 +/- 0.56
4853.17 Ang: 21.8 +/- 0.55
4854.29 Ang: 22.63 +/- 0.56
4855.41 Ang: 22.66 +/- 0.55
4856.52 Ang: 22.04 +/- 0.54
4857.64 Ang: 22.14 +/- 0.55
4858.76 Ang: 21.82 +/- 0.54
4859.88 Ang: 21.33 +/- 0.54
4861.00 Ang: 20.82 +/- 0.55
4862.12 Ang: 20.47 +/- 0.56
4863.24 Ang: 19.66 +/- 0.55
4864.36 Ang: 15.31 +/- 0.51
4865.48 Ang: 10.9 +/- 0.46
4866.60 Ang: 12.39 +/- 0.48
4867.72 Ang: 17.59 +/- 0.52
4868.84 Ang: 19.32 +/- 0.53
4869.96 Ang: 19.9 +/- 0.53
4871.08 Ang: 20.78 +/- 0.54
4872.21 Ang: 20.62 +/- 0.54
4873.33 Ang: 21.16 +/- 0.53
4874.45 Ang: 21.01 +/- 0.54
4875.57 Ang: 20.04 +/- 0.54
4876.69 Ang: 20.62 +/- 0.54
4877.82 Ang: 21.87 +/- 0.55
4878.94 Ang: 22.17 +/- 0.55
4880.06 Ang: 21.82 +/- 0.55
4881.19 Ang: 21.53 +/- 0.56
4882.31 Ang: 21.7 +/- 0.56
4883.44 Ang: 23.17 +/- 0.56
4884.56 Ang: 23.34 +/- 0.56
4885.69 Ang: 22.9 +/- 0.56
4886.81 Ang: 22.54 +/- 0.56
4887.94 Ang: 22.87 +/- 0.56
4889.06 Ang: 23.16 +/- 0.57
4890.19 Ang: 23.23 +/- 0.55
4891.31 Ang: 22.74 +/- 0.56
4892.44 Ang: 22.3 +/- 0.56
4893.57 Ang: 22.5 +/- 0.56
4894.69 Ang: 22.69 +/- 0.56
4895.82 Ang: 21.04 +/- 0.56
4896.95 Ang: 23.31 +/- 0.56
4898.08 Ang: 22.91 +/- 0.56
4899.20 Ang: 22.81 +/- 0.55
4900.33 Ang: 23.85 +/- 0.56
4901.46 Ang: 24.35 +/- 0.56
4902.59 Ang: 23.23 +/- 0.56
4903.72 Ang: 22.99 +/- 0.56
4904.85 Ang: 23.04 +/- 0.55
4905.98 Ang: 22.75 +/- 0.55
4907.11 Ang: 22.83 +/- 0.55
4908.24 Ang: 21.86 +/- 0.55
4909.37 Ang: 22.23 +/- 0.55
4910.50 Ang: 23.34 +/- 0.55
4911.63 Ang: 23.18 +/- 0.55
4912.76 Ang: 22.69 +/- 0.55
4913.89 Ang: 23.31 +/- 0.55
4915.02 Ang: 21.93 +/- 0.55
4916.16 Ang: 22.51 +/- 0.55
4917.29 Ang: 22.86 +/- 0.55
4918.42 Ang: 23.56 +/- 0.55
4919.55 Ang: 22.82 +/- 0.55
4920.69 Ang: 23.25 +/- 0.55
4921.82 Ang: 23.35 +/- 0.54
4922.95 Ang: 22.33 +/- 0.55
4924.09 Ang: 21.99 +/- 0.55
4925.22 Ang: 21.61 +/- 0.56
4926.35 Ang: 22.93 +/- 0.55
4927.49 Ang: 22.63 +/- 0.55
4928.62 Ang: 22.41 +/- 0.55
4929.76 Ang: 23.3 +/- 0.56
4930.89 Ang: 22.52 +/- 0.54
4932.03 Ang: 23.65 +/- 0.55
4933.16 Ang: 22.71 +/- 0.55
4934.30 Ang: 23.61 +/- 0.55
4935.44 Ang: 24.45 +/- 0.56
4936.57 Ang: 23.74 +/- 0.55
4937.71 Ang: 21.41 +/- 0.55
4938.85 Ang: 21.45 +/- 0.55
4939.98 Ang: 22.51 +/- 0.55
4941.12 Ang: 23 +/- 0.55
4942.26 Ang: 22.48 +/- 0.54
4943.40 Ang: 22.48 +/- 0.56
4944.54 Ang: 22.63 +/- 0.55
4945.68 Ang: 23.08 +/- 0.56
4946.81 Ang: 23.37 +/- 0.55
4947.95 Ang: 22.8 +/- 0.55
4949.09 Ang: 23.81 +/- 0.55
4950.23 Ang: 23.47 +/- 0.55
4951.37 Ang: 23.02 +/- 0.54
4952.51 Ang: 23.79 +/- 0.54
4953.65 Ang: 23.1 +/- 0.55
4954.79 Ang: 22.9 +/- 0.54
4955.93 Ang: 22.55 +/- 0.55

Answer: 1.24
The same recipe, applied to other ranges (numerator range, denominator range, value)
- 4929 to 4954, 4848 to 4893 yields 1.12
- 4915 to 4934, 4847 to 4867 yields 1.13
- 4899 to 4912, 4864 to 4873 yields 1.36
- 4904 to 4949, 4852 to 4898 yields 1.11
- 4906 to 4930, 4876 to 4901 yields 1.02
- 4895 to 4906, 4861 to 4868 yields 1.43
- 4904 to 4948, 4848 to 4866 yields 1.12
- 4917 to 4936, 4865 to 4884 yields 1.18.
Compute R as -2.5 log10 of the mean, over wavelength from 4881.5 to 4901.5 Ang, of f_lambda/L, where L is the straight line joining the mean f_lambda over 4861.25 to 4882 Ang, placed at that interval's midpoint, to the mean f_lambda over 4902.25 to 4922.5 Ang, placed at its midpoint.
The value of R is -0.087 mag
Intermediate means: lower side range 19.3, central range 22.8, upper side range 22.9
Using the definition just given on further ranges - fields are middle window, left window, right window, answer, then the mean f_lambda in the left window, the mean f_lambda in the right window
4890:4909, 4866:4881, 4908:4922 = -0.05 mag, 20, 22.8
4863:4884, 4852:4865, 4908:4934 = 0.10 mag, 21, 22.8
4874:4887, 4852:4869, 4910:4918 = -0.06 mag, 19.5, 22.8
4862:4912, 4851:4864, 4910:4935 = 0.04 mag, 21.7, 22.8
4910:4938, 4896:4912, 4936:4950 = 0.00 mag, 23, 22.8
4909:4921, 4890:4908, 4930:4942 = 0.00 mag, 22.9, 22.9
